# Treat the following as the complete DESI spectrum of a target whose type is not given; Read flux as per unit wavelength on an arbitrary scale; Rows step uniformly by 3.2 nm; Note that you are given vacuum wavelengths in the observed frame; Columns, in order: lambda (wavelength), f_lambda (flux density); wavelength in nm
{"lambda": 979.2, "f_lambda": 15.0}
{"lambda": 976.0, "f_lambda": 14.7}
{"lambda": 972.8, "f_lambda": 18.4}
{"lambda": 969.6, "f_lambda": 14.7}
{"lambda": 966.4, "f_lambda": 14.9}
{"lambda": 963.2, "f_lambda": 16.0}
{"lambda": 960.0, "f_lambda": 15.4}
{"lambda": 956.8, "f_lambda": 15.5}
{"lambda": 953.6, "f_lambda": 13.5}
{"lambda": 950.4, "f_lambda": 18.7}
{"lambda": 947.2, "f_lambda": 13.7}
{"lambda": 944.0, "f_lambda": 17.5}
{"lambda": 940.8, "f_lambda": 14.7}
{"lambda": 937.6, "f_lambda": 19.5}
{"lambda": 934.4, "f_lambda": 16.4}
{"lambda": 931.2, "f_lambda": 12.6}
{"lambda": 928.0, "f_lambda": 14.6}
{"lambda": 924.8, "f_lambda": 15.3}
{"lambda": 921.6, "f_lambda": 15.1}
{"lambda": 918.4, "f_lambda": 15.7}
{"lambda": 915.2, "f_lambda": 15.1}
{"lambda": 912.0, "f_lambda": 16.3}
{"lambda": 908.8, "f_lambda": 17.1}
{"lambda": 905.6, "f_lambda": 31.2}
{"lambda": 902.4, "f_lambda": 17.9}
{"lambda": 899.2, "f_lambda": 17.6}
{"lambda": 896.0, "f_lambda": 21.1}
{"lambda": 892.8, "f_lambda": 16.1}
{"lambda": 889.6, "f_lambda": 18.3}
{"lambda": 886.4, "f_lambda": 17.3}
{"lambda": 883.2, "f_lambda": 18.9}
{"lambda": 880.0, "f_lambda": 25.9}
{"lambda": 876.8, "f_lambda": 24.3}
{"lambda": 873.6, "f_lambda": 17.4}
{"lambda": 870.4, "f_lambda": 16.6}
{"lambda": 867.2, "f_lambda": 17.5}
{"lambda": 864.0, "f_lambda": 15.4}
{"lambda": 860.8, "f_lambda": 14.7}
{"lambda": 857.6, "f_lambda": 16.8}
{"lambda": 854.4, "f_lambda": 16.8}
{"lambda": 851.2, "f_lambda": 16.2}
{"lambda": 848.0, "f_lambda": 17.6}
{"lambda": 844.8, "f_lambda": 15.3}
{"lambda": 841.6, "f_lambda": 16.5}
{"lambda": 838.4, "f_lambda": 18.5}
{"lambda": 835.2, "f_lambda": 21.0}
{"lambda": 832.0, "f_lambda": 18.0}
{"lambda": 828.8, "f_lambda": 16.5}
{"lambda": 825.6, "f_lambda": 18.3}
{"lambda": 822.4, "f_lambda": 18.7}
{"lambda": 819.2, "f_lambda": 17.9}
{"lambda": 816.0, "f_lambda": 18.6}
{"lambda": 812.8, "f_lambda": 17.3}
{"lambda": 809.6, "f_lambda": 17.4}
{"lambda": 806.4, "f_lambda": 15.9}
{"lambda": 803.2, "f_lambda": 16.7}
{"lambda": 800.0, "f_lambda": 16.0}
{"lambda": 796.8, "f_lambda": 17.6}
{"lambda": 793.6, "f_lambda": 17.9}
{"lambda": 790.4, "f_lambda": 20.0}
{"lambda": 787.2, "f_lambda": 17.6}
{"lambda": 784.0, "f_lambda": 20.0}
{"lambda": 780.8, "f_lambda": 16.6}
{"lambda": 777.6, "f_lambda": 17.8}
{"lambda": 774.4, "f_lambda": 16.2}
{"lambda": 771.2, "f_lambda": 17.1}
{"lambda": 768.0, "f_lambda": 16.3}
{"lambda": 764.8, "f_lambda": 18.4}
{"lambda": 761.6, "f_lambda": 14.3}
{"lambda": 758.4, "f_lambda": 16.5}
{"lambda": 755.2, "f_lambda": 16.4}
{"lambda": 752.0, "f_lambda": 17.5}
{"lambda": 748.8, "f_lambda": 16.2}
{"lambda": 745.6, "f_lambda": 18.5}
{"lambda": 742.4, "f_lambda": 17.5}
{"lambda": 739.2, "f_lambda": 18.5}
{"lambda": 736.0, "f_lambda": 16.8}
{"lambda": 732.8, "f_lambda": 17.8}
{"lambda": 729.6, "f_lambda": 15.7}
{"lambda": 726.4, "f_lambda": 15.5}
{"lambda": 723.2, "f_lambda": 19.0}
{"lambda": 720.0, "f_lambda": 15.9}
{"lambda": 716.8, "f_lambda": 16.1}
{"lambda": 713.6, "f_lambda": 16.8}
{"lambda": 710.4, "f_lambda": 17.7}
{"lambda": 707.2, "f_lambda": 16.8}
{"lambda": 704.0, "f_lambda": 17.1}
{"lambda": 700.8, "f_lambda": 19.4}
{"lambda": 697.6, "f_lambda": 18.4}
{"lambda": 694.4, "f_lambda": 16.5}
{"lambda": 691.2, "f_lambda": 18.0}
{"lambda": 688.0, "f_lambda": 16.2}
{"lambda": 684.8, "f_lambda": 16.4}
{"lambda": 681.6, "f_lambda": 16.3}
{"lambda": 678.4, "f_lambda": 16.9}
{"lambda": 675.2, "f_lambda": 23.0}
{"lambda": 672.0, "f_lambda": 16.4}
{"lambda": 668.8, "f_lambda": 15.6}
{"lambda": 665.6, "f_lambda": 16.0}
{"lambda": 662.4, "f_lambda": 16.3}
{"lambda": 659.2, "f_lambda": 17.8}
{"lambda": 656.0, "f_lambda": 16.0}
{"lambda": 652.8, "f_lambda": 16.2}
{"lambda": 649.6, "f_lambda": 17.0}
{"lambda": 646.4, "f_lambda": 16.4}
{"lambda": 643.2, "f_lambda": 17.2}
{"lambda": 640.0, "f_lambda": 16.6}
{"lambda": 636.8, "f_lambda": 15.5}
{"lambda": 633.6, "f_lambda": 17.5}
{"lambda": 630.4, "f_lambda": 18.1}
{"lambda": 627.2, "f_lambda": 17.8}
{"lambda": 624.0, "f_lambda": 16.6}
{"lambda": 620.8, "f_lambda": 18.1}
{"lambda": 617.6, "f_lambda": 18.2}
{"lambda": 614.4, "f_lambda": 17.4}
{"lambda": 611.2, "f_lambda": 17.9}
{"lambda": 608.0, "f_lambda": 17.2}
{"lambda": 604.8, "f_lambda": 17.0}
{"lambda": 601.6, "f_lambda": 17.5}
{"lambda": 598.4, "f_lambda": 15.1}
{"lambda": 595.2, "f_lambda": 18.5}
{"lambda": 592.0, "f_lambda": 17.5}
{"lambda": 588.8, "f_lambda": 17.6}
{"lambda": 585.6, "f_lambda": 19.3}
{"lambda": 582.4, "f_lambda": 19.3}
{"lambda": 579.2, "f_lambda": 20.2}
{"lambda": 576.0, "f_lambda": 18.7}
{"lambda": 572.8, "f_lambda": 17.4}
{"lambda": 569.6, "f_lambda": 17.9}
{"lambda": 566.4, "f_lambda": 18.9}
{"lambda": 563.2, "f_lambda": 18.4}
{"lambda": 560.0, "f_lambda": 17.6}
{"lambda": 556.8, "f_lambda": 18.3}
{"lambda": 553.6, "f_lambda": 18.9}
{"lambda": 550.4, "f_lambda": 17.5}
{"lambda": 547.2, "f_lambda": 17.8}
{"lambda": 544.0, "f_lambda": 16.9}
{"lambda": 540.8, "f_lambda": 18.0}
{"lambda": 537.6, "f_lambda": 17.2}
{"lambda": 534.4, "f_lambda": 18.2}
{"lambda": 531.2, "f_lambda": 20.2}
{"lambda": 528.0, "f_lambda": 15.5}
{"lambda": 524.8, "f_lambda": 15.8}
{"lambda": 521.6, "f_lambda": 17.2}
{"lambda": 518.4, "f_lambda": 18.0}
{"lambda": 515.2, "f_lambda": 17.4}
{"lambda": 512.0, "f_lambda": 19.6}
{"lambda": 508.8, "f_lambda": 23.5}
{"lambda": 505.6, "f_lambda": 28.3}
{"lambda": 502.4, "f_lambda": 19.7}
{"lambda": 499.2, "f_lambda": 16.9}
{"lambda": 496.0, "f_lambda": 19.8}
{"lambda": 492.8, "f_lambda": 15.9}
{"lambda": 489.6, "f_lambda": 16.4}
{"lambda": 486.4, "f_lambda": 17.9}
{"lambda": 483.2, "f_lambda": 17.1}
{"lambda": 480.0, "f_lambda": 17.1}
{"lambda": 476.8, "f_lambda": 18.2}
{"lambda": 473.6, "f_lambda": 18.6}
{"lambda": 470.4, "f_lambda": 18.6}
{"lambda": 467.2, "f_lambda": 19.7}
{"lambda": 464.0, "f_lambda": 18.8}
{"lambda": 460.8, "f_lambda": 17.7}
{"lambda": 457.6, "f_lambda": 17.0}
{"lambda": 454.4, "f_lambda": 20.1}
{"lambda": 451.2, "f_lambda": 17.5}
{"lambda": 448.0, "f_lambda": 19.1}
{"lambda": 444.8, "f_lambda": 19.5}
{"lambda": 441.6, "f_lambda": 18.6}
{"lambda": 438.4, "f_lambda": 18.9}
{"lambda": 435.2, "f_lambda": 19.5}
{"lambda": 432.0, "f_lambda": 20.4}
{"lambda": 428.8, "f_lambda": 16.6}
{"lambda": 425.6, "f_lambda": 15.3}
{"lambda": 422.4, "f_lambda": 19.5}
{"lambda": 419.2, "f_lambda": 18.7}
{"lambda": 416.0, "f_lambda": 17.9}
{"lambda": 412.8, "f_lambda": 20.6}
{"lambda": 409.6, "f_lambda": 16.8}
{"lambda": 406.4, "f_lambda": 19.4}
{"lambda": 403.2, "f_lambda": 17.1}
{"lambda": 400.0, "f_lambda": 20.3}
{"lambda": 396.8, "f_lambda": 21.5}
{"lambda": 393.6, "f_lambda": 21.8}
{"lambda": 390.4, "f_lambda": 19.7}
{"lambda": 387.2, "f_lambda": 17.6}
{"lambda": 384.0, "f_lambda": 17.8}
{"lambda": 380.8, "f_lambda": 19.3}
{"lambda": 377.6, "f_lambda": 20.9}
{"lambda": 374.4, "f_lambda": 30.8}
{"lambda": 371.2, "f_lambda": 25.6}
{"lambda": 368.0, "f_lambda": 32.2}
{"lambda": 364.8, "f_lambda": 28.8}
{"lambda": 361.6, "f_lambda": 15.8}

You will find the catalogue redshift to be 0.809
